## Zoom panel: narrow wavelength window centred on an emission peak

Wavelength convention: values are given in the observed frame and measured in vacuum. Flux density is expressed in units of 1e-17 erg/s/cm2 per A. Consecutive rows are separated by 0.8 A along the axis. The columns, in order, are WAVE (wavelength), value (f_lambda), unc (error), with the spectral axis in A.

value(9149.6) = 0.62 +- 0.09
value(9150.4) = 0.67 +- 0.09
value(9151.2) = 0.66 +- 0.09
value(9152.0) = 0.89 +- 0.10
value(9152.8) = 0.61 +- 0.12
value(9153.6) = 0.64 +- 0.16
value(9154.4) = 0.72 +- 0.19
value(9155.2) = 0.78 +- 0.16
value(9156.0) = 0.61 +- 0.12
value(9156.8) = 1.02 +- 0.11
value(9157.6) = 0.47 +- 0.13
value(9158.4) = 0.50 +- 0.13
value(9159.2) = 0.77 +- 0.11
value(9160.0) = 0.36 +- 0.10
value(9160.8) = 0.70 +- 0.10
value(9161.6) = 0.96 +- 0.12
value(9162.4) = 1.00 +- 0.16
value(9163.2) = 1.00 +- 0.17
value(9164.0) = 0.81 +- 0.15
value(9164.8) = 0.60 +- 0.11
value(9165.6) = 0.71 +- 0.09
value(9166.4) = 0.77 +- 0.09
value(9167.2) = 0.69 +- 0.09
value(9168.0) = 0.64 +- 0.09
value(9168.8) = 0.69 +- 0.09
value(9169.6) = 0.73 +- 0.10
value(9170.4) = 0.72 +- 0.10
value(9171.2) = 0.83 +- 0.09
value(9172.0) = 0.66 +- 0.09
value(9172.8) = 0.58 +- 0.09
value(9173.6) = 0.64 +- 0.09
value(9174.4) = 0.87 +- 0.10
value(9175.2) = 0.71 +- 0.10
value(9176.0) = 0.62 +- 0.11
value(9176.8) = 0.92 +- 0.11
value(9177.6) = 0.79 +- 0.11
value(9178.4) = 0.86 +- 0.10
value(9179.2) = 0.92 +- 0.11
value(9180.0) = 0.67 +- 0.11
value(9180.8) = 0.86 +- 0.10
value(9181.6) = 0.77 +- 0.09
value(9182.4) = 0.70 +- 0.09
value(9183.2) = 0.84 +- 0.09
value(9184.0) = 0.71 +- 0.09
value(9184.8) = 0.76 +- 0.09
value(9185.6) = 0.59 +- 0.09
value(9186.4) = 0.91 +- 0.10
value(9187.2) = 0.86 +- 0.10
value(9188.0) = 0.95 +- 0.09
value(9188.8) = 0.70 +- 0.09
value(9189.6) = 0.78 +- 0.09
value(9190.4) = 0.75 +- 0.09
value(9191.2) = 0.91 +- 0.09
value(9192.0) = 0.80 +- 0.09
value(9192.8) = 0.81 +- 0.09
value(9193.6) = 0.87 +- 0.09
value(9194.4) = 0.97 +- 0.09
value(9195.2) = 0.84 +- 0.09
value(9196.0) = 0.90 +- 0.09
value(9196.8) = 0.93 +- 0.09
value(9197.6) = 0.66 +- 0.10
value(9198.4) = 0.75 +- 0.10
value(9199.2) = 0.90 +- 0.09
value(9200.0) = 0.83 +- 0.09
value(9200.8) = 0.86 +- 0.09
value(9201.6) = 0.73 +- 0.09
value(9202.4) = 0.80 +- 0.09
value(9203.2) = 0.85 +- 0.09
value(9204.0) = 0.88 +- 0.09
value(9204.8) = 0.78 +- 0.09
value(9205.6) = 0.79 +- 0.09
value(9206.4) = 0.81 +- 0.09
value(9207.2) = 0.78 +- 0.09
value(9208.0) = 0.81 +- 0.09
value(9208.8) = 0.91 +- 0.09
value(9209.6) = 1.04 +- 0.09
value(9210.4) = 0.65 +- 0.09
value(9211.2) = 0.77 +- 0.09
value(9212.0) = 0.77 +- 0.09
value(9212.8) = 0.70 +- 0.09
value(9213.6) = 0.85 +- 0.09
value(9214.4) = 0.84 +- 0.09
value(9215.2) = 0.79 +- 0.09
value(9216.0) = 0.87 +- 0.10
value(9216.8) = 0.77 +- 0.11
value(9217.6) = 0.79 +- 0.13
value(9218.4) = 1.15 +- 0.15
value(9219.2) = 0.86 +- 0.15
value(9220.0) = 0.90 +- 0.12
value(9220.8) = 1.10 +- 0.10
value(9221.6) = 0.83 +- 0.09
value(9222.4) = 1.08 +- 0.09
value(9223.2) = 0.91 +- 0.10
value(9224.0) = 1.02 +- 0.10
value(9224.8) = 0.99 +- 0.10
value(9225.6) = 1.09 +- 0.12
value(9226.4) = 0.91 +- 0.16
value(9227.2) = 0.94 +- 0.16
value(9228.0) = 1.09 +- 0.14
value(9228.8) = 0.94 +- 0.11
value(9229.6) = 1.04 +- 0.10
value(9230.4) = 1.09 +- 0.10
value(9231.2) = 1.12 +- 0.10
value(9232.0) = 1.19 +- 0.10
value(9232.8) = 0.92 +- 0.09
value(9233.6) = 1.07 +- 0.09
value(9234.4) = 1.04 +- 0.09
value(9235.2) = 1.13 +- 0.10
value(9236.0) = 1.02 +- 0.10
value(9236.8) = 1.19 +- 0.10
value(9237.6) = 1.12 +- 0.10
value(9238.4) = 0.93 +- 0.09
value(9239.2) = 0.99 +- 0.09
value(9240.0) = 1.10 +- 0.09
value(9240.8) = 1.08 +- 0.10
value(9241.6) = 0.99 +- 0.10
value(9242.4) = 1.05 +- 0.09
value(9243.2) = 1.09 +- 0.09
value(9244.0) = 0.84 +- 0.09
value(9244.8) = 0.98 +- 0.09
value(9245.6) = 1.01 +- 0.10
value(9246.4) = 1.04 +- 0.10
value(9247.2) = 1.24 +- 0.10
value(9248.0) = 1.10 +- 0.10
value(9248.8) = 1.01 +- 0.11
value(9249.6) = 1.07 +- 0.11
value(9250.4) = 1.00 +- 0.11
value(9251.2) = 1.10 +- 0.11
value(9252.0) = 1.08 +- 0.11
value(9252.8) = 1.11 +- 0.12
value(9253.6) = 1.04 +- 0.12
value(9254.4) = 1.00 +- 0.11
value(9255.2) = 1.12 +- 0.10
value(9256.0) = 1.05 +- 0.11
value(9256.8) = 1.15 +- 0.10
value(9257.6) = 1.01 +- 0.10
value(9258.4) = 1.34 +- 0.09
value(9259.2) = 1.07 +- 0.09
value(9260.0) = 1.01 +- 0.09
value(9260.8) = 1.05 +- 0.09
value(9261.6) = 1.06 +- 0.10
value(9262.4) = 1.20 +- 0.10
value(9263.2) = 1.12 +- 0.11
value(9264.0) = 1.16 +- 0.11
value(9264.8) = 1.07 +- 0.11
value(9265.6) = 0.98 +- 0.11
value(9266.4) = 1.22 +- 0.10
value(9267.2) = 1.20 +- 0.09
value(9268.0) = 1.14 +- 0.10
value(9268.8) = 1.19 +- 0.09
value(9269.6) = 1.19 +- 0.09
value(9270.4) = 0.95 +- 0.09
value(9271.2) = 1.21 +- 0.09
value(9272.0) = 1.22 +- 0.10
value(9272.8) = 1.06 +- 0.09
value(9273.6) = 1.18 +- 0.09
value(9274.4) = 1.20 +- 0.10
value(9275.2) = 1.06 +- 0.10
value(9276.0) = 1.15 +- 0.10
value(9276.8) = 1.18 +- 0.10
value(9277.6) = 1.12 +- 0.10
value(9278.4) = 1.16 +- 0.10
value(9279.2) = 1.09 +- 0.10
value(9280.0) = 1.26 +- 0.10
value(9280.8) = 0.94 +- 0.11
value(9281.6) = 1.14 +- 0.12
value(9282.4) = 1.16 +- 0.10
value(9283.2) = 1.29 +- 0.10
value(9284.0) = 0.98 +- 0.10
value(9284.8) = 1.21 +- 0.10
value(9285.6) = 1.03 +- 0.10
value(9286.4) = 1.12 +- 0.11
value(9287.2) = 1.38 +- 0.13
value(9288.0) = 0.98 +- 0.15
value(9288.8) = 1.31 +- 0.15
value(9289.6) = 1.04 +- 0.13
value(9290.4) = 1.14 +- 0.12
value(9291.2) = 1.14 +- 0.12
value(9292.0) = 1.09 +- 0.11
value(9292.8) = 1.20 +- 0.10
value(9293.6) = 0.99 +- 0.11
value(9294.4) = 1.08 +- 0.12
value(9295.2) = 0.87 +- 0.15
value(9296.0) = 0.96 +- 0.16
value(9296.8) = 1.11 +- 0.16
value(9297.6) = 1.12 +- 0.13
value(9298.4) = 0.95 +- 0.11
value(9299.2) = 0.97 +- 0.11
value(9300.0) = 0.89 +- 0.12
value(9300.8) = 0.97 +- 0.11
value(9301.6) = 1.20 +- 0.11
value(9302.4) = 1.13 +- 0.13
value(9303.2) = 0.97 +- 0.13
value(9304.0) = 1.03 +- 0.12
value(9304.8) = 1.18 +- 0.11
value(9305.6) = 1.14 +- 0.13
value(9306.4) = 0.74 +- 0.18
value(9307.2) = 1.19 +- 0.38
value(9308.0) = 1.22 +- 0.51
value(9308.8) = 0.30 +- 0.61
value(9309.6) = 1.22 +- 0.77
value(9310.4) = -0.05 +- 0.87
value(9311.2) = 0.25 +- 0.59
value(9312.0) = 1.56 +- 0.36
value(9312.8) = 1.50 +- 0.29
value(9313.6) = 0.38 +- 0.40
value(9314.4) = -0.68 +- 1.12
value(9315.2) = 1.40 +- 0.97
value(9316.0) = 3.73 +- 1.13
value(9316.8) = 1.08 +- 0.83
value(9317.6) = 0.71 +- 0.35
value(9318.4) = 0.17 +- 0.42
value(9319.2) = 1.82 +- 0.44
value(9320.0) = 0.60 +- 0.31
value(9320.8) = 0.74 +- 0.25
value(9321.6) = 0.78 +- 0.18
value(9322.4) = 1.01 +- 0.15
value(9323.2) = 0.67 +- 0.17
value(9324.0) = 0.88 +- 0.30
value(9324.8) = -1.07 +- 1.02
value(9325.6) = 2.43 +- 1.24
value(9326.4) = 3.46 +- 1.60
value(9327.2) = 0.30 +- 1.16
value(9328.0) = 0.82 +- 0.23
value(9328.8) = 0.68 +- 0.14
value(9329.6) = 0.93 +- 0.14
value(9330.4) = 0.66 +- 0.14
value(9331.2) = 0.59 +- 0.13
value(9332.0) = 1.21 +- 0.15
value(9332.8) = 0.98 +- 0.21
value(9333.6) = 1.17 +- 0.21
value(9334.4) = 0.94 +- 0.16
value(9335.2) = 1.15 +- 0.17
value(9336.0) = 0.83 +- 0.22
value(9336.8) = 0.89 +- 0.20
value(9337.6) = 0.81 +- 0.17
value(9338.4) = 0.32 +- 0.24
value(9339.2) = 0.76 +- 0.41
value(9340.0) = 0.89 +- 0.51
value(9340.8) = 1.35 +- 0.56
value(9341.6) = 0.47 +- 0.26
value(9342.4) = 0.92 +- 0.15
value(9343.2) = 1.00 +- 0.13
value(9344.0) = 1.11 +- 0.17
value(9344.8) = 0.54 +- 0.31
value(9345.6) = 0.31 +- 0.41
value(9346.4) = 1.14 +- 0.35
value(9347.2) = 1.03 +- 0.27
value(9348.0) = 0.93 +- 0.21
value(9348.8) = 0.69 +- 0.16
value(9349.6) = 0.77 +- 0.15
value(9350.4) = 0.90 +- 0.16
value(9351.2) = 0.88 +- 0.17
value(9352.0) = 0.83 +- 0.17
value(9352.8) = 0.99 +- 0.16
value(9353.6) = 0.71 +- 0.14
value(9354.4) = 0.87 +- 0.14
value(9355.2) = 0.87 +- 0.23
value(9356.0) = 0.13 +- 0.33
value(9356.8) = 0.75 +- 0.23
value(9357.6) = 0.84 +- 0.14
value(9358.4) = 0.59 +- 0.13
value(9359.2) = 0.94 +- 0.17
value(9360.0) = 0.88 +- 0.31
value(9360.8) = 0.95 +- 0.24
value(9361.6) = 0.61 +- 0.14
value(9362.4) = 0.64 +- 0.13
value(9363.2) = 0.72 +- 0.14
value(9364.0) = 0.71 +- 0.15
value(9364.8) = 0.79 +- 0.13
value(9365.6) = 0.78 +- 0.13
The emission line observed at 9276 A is Mg II 2798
